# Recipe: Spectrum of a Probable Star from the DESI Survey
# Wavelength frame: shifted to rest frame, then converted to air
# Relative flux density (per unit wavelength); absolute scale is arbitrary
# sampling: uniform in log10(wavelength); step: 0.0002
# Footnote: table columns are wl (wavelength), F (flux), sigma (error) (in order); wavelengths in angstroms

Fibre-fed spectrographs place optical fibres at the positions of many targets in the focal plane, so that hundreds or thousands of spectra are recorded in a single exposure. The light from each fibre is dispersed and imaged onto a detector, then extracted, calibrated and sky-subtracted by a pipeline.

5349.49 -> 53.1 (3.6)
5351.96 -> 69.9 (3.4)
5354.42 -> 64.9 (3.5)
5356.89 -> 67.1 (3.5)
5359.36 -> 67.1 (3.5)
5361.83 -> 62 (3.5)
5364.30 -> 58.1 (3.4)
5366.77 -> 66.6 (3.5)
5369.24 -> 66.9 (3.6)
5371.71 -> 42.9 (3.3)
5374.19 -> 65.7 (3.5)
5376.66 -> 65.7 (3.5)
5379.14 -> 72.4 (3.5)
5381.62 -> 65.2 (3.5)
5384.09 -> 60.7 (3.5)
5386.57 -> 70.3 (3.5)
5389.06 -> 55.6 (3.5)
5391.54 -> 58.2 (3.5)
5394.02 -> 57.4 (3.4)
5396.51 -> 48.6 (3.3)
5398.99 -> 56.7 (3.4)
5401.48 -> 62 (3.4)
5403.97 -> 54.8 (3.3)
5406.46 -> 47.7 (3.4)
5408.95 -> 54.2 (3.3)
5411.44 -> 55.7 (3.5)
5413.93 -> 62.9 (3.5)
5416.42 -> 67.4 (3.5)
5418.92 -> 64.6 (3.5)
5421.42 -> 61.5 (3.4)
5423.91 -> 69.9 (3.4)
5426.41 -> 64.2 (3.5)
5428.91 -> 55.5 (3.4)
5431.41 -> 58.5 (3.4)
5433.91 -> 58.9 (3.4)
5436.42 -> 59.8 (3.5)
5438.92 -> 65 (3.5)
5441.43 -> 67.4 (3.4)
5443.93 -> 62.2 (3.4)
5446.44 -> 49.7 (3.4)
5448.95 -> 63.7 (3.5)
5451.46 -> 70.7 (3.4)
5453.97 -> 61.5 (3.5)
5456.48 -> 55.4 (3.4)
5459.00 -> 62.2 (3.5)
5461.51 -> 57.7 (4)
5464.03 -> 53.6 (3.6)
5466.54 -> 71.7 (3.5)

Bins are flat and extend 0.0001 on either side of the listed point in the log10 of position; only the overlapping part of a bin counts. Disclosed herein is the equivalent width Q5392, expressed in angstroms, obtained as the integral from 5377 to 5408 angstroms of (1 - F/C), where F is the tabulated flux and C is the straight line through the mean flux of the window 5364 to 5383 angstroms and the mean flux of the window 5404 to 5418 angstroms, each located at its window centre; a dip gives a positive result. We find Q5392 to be 0.59 angstroms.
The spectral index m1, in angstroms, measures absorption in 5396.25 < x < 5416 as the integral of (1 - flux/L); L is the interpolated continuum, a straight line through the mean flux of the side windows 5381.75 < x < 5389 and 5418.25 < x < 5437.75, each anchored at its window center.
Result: 2.06 angstroms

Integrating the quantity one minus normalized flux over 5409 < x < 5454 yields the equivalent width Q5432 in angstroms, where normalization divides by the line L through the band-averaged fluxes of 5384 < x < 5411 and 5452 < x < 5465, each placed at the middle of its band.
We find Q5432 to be -3.2 angstroms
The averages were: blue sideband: 56.7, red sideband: 58.9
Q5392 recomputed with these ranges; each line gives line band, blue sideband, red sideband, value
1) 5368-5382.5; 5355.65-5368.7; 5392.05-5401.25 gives -0.54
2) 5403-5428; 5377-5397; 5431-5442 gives 0.60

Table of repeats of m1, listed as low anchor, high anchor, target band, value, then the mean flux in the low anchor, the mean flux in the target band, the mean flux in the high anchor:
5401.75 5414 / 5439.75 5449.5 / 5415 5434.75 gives -1.8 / 54.9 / 62.6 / 60.7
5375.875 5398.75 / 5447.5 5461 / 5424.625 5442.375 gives 0.1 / 61.3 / 61.5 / 62.2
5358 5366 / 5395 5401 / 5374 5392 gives -2.1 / 62.7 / 64.4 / 54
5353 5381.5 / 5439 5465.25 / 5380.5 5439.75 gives 2.2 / 63.7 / 59.8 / 60.6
